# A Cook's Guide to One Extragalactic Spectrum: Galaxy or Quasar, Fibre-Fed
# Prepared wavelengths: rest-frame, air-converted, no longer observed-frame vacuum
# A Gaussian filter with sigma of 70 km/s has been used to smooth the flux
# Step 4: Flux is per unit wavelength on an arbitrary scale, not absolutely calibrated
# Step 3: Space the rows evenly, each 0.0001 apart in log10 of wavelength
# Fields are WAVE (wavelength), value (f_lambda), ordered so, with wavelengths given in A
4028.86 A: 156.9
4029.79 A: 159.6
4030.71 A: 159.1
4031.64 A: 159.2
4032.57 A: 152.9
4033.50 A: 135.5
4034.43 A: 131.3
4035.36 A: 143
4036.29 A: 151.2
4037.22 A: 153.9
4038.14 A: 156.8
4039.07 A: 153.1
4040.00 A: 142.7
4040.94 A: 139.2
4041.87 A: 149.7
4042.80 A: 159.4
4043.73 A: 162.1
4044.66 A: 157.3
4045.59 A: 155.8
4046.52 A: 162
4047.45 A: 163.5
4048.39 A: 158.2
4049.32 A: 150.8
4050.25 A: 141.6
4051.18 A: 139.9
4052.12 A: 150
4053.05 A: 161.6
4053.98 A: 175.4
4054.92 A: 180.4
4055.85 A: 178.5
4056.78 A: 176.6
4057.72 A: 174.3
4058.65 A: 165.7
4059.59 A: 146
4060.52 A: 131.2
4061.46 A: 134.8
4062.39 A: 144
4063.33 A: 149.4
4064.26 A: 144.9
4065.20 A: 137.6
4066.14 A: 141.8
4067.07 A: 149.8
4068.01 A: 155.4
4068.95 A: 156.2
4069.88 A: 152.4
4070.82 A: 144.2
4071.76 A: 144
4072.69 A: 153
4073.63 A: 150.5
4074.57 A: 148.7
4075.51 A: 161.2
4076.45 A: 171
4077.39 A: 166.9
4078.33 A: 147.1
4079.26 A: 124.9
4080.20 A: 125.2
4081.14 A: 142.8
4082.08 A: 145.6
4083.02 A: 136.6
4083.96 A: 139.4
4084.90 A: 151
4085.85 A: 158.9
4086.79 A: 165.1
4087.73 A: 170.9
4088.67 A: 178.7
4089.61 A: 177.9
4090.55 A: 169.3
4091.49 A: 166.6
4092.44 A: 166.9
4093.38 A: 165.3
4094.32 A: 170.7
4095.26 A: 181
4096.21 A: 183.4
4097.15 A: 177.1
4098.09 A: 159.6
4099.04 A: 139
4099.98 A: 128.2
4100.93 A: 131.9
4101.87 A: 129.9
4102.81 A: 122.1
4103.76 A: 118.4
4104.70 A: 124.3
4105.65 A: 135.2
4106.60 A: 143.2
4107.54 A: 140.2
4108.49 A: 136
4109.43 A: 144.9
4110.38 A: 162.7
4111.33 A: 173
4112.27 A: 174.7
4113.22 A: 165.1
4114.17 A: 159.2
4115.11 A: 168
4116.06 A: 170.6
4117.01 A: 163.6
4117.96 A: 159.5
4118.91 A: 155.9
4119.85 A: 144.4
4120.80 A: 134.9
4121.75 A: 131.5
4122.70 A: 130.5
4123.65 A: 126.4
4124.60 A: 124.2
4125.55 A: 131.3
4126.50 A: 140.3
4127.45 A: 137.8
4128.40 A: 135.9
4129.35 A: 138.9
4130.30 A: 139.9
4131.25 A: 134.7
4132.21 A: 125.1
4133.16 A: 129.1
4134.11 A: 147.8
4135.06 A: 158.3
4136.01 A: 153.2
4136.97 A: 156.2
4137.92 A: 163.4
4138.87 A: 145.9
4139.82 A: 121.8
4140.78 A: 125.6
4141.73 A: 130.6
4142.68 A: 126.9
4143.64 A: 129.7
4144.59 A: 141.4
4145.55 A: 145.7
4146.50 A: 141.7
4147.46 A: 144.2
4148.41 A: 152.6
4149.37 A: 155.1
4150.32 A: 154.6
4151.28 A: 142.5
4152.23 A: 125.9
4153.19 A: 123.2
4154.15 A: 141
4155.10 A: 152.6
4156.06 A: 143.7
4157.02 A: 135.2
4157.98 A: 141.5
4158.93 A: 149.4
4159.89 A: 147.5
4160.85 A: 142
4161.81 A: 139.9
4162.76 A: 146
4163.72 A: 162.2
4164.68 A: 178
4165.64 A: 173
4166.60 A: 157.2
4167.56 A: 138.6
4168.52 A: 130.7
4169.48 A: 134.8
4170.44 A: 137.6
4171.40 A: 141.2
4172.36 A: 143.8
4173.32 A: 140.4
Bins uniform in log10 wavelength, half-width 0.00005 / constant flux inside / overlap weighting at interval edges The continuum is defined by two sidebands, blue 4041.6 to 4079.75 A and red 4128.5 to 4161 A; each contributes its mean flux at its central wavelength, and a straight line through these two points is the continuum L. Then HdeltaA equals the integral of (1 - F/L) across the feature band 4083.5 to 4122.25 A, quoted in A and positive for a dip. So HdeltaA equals -1.8 A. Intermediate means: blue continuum 154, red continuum 141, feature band 155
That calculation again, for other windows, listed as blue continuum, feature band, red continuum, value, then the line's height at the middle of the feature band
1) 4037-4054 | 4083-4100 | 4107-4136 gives -1.7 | 149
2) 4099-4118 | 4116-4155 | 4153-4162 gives 1.0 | 144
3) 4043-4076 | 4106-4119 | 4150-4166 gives -0.7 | 150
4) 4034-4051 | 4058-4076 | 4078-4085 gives -0.6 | 143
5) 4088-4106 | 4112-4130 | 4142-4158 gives 0.2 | 148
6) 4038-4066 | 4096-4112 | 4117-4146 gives 0.1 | 145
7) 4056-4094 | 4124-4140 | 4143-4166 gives 0.8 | 148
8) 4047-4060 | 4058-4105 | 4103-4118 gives 1.7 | 157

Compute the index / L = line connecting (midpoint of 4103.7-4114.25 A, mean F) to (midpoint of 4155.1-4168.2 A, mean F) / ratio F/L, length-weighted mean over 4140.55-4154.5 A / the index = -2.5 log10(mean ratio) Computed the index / 0.08 mag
